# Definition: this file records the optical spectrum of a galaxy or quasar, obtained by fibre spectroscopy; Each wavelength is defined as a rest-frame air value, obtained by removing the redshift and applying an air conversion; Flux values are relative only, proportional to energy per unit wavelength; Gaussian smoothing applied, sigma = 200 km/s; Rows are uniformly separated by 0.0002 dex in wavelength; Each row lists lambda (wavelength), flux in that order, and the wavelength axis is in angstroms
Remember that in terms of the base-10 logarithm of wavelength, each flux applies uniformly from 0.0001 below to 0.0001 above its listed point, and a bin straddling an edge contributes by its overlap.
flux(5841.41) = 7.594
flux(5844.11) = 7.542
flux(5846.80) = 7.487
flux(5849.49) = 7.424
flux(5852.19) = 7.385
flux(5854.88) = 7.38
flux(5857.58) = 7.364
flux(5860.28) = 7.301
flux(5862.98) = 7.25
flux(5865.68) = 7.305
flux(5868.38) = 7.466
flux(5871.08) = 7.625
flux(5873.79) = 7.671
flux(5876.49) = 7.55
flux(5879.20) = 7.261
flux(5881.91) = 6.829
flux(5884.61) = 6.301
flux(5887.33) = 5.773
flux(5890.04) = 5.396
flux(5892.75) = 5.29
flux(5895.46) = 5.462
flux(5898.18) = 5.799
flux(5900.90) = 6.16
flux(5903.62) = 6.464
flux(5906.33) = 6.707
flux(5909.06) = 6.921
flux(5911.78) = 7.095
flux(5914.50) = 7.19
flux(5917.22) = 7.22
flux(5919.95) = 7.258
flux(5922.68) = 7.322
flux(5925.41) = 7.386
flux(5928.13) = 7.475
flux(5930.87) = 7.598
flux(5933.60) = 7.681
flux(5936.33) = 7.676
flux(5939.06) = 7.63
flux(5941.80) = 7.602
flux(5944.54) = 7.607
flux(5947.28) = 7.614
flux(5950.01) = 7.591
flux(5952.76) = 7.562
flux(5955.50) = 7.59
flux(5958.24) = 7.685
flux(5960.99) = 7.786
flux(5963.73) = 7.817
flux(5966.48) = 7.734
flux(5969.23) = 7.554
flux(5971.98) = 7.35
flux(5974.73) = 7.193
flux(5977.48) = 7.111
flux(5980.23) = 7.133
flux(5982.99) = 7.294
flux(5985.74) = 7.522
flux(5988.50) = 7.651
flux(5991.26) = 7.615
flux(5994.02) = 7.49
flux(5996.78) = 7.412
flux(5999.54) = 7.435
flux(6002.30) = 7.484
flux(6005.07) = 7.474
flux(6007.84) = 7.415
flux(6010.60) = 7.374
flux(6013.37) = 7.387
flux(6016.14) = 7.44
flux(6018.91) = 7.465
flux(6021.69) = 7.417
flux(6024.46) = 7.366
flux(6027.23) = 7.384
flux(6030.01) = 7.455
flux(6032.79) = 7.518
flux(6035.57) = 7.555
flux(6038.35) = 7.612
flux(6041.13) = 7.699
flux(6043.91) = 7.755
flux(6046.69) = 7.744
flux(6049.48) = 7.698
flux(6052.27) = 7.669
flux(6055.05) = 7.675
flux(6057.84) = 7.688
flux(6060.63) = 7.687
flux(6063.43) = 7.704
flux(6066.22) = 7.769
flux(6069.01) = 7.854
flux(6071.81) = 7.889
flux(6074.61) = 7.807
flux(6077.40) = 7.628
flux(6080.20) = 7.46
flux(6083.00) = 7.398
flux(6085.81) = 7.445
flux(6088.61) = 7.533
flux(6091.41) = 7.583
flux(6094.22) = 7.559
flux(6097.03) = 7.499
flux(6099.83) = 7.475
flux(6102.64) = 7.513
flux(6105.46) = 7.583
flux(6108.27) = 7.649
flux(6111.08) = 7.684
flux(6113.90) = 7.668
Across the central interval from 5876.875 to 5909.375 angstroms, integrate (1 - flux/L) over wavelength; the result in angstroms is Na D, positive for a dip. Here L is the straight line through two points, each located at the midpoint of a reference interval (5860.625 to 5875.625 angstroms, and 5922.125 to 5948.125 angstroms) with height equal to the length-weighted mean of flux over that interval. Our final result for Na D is 5.6 angstroms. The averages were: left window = 7.46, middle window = 6.21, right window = 7.57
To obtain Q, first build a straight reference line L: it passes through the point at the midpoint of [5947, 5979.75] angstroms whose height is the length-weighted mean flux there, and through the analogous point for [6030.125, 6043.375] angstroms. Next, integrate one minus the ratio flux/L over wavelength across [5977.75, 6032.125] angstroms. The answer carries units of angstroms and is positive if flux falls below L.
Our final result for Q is 1.0 angstroms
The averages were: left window 7.54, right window 7.59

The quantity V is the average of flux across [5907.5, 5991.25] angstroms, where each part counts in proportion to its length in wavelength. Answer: 7.46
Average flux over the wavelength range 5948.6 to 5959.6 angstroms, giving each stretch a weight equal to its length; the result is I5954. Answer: 7.61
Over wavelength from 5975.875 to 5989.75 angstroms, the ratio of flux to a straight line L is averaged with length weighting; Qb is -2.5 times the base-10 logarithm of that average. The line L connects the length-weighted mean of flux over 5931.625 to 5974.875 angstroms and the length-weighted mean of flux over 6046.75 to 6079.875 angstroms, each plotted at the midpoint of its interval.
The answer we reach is 0.04 mag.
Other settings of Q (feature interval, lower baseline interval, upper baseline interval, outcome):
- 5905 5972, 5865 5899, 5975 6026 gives -4.65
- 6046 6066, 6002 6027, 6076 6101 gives -0.60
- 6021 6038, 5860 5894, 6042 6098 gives 0.05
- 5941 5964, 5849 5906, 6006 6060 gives -1.61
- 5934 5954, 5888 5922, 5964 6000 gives -1.97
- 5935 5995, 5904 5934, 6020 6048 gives -1.51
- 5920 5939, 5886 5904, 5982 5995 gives -3.34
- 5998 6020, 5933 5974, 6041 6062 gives 0.68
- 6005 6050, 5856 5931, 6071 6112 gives -1.03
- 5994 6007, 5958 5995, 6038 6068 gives 0.18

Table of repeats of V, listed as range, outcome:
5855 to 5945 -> 6.99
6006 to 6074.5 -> 7.6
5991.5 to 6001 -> 7.47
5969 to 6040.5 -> 7.43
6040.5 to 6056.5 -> 7.71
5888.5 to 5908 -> 5.91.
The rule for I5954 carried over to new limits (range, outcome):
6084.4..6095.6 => 7.53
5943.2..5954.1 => 7.59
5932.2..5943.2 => 7.65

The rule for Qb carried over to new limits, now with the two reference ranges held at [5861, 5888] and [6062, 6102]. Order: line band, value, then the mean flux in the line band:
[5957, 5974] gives -0.04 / 7.63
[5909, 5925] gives 0.01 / 7.2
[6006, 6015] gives 0.01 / 7.4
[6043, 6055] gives -0.02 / 7.71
